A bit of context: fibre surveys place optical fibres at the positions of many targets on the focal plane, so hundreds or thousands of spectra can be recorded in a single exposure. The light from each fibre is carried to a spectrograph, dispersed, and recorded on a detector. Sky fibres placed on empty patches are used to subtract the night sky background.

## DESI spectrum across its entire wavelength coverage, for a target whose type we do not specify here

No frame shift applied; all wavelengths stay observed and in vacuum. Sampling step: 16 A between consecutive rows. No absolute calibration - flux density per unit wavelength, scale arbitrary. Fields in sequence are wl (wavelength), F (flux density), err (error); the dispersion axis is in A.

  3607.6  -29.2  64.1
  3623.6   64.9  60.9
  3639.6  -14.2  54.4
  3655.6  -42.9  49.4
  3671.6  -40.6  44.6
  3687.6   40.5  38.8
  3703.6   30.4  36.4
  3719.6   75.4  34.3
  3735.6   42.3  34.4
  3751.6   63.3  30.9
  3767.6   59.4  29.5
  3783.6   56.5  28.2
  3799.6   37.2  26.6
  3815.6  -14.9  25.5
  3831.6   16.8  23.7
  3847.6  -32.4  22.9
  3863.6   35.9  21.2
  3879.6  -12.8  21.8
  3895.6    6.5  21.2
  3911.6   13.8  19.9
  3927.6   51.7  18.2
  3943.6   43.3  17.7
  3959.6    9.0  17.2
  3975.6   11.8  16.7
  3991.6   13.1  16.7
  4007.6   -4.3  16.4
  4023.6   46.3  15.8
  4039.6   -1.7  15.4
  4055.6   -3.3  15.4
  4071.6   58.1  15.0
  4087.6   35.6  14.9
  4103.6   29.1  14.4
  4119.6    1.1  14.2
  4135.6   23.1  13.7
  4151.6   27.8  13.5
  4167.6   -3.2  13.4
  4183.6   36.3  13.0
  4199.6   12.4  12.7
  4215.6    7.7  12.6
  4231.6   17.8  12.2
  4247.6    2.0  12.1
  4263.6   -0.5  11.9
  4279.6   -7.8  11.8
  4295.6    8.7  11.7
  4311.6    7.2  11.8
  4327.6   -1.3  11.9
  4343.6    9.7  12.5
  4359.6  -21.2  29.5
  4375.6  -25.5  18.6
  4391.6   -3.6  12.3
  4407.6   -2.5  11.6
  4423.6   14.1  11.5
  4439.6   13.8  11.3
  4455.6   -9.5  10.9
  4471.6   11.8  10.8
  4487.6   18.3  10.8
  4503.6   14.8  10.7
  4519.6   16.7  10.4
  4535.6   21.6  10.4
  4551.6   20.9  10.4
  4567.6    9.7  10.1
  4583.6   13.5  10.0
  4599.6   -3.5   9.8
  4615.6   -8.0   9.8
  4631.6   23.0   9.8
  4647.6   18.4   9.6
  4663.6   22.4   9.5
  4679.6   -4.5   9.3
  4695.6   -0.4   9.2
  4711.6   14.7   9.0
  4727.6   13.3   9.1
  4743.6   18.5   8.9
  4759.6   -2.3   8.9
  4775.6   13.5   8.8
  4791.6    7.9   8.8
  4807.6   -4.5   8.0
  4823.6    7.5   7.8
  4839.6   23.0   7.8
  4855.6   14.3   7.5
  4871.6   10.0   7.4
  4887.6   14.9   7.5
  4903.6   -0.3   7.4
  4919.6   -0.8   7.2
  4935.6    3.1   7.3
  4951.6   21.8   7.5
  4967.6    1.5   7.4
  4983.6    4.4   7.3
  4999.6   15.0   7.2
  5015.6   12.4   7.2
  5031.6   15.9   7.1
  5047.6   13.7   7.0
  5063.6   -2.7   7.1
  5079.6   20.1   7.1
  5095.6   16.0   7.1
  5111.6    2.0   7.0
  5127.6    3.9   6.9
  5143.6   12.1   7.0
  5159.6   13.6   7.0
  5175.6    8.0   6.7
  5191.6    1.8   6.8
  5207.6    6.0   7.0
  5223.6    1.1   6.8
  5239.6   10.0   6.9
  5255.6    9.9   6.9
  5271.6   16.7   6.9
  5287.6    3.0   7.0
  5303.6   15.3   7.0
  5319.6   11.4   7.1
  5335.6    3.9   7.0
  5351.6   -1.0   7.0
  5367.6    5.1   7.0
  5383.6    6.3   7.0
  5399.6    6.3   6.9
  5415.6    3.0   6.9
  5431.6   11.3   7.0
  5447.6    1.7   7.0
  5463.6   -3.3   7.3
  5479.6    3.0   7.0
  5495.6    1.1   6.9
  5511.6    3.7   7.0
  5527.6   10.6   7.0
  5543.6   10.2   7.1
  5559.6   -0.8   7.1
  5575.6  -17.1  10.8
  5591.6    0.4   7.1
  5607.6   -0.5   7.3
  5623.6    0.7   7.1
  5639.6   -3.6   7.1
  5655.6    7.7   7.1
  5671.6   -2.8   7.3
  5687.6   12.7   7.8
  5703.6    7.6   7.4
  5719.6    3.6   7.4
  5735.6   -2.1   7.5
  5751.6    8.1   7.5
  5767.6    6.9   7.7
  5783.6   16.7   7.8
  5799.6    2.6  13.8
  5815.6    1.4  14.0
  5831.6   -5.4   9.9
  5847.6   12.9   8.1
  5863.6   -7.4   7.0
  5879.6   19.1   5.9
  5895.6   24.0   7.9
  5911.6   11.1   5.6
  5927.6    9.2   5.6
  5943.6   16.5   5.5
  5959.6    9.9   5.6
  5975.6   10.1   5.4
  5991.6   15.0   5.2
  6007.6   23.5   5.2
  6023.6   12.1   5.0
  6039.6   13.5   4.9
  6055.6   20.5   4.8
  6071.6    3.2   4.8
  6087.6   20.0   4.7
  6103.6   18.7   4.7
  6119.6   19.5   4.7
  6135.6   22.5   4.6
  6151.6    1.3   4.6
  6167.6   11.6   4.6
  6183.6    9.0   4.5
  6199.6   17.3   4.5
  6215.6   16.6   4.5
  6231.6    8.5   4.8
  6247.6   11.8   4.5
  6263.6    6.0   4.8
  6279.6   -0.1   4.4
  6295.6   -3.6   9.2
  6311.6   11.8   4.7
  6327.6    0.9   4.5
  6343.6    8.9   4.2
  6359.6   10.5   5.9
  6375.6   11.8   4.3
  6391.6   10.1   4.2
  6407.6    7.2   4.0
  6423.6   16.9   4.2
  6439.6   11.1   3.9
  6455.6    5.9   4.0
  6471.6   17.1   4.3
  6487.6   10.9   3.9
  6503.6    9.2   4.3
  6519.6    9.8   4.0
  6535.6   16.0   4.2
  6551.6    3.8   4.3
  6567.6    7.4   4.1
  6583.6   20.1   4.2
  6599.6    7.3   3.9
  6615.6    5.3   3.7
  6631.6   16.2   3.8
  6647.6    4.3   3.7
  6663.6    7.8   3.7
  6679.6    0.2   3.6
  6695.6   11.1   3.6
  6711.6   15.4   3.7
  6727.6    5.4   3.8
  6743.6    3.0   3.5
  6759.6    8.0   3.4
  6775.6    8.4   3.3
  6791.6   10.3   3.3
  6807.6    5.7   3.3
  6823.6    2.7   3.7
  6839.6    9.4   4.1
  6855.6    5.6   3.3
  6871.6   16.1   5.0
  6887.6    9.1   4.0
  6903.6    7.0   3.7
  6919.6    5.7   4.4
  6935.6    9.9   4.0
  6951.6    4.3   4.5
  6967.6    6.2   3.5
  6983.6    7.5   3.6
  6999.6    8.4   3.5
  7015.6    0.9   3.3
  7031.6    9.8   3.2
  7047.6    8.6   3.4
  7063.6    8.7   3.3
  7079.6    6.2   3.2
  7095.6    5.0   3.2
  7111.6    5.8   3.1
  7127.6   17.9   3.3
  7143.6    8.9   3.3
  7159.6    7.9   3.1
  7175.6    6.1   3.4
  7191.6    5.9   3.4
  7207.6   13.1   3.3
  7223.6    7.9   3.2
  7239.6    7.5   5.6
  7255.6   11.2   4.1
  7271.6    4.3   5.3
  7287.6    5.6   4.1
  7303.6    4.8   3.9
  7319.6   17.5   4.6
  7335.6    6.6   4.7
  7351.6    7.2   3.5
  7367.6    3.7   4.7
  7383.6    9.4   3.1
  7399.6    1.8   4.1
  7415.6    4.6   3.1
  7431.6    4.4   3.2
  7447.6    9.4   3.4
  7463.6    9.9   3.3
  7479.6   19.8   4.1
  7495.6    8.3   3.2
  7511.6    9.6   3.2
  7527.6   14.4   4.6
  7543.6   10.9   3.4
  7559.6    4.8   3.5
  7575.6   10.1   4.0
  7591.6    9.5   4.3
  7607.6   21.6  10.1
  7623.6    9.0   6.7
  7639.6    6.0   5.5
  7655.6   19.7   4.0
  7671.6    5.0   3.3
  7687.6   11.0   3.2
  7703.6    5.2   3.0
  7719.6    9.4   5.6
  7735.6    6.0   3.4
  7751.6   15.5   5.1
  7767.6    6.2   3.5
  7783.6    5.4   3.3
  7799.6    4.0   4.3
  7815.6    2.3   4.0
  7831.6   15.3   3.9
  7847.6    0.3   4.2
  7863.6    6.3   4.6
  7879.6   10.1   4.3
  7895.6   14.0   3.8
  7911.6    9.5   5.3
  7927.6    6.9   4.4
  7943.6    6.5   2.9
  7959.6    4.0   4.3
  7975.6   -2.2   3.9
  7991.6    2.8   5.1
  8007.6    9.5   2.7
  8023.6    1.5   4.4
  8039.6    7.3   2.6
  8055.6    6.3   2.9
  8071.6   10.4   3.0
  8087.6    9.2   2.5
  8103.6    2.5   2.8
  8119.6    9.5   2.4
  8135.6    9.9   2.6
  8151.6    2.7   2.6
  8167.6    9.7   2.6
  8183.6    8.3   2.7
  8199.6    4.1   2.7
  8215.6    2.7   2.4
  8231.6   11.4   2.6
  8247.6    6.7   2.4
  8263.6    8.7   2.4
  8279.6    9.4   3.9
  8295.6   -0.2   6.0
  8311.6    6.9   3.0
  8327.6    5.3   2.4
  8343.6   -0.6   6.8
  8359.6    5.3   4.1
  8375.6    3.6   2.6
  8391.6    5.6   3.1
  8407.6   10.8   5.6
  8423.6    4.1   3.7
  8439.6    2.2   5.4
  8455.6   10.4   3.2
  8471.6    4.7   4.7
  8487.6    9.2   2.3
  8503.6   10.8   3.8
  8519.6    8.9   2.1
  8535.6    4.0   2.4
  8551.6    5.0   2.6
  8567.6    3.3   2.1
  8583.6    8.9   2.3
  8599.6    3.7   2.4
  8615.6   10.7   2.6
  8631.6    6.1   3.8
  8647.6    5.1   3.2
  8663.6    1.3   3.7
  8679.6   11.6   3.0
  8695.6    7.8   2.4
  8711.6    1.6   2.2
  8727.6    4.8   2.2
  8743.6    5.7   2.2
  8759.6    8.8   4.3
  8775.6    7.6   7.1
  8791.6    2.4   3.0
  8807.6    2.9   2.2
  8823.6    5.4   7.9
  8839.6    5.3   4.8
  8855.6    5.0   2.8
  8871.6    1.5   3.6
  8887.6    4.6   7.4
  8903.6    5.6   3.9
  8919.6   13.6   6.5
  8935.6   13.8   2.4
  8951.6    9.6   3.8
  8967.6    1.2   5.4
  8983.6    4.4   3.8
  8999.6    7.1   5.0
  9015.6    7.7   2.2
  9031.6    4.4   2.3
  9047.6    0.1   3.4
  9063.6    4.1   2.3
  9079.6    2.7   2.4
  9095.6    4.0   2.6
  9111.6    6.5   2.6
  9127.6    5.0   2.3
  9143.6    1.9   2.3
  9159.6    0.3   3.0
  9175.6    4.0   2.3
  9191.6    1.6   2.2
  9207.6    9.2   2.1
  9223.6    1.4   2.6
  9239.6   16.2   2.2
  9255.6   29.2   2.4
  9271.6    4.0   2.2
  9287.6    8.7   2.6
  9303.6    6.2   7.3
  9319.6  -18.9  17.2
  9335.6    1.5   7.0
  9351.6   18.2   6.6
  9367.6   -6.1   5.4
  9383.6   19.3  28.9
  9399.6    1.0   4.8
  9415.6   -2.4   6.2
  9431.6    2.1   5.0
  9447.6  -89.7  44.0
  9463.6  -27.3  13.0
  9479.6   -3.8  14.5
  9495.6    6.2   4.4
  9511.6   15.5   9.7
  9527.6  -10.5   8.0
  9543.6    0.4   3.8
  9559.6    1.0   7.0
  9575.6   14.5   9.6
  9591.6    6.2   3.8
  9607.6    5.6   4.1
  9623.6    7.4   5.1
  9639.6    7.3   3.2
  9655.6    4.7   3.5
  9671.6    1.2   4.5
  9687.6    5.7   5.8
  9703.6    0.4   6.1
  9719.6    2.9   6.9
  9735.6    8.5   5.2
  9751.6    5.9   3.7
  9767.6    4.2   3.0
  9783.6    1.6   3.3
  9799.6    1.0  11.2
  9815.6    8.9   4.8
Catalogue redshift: 1.48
